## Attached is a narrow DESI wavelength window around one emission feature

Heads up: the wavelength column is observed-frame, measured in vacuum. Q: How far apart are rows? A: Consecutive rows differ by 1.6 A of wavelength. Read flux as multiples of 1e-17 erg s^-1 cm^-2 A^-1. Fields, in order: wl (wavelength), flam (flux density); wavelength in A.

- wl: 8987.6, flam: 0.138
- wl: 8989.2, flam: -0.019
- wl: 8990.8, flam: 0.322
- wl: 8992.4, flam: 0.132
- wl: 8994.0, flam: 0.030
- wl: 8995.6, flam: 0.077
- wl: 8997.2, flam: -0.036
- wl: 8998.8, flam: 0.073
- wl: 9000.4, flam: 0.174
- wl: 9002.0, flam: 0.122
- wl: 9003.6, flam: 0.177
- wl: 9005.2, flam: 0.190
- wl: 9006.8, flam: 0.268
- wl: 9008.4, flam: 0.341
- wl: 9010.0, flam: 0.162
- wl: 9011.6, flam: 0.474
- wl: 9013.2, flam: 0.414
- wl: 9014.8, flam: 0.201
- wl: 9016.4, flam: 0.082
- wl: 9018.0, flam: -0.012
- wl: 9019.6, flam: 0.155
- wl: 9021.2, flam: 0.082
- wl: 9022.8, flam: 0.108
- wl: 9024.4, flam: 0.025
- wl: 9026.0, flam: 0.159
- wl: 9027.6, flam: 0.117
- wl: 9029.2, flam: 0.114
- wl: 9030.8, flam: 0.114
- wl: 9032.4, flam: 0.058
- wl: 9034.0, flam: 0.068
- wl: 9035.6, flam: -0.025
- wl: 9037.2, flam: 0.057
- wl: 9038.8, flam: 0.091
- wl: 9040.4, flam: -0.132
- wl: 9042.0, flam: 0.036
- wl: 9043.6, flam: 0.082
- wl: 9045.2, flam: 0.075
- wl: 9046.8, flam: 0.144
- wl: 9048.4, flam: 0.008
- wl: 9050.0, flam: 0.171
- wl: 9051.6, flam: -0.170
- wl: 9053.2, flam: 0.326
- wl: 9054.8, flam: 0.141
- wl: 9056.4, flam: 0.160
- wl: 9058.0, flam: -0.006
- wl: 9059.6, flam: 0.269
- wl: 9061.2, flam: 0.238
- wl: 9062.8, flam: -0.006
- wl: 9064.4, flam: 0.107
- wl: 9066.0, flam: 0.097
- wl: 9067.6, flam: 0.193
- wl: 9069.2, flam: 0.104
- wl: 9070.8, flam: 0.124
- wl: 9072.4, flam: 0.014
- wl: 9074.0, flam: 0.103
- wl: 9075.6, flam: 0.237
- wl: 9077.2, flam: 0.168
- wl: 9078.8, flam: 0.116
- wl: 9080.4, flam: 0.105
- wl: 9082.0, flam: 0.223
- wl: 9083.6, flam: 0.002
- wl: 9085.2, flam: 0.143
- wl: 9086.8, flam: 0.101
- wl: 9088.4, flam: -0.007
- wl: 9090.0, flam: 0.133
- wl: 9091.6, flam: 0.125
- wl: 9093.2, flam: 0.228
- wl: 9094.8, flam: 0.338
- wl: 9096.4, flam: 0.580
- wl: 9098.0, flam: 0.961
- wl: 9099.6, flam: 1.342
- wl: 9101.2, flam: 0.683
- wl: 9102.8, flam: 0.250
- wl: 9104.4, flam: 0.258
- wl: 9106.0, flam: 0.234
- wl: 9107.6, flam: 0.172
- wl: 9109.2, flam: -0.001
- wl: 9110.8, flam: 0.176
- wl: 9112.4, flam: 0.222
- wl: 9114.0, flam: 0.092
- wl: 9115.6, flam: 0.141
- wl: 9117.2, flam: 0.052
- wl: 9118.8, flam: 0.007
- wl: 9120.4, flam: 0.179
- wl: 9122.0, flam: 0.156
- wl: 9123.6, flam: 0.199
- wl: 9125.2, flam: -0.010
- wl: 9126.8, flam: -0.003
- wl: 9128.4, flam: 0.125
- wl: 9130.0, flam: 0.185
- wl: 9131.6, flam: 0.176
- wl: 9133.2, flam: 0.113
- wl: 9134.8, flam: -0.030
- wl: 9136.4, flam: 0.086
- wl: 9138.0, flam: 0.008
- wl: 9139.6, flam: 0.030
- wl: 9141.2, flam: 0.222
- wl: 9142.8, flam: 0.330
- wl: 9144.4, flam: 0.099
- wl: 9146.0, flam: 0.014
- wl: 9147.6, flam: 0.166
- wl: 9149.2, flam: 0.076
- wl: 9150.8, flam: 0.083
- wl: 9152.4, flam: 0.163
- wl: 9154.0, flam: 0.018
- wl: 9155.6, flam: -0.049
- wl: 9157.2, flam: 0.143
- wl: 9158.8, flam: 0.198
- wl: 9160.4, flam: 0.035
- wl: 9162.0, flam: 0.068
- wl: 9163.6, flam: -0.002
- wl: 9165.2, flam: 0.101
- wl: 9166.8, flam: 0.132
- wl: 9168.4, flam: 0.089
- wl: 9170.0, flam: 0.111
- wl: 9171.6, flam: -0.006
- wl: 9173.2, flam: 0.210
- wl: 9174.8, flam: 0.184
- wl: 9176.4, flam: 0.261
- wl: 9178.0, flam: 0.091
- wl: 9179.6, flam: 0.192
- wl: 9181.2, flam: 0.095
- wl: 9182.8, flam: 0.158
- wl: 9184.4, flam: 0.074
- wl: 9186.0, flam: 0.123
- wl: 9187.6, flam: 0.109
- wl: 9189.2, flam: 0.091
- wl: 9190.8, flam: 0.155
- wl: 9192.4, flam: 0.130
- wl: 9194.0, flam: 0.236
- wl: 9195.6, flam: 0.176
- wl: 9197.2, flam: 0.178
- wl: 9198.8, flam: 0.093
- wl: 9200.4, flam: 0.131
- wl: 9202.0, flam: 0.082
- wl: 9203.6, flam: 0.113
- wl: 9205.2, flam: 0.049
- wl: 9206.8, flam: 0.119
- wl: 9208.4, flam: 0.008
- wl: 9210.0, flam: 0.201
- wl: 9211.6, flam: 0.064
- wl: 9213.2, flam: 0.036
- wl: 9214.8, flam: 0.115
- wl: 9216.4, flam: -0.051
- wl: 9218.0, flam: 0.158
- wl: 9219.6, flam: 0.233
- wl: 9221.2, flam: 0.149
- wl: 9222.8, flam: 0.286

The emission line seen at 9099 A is [O III] 5007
